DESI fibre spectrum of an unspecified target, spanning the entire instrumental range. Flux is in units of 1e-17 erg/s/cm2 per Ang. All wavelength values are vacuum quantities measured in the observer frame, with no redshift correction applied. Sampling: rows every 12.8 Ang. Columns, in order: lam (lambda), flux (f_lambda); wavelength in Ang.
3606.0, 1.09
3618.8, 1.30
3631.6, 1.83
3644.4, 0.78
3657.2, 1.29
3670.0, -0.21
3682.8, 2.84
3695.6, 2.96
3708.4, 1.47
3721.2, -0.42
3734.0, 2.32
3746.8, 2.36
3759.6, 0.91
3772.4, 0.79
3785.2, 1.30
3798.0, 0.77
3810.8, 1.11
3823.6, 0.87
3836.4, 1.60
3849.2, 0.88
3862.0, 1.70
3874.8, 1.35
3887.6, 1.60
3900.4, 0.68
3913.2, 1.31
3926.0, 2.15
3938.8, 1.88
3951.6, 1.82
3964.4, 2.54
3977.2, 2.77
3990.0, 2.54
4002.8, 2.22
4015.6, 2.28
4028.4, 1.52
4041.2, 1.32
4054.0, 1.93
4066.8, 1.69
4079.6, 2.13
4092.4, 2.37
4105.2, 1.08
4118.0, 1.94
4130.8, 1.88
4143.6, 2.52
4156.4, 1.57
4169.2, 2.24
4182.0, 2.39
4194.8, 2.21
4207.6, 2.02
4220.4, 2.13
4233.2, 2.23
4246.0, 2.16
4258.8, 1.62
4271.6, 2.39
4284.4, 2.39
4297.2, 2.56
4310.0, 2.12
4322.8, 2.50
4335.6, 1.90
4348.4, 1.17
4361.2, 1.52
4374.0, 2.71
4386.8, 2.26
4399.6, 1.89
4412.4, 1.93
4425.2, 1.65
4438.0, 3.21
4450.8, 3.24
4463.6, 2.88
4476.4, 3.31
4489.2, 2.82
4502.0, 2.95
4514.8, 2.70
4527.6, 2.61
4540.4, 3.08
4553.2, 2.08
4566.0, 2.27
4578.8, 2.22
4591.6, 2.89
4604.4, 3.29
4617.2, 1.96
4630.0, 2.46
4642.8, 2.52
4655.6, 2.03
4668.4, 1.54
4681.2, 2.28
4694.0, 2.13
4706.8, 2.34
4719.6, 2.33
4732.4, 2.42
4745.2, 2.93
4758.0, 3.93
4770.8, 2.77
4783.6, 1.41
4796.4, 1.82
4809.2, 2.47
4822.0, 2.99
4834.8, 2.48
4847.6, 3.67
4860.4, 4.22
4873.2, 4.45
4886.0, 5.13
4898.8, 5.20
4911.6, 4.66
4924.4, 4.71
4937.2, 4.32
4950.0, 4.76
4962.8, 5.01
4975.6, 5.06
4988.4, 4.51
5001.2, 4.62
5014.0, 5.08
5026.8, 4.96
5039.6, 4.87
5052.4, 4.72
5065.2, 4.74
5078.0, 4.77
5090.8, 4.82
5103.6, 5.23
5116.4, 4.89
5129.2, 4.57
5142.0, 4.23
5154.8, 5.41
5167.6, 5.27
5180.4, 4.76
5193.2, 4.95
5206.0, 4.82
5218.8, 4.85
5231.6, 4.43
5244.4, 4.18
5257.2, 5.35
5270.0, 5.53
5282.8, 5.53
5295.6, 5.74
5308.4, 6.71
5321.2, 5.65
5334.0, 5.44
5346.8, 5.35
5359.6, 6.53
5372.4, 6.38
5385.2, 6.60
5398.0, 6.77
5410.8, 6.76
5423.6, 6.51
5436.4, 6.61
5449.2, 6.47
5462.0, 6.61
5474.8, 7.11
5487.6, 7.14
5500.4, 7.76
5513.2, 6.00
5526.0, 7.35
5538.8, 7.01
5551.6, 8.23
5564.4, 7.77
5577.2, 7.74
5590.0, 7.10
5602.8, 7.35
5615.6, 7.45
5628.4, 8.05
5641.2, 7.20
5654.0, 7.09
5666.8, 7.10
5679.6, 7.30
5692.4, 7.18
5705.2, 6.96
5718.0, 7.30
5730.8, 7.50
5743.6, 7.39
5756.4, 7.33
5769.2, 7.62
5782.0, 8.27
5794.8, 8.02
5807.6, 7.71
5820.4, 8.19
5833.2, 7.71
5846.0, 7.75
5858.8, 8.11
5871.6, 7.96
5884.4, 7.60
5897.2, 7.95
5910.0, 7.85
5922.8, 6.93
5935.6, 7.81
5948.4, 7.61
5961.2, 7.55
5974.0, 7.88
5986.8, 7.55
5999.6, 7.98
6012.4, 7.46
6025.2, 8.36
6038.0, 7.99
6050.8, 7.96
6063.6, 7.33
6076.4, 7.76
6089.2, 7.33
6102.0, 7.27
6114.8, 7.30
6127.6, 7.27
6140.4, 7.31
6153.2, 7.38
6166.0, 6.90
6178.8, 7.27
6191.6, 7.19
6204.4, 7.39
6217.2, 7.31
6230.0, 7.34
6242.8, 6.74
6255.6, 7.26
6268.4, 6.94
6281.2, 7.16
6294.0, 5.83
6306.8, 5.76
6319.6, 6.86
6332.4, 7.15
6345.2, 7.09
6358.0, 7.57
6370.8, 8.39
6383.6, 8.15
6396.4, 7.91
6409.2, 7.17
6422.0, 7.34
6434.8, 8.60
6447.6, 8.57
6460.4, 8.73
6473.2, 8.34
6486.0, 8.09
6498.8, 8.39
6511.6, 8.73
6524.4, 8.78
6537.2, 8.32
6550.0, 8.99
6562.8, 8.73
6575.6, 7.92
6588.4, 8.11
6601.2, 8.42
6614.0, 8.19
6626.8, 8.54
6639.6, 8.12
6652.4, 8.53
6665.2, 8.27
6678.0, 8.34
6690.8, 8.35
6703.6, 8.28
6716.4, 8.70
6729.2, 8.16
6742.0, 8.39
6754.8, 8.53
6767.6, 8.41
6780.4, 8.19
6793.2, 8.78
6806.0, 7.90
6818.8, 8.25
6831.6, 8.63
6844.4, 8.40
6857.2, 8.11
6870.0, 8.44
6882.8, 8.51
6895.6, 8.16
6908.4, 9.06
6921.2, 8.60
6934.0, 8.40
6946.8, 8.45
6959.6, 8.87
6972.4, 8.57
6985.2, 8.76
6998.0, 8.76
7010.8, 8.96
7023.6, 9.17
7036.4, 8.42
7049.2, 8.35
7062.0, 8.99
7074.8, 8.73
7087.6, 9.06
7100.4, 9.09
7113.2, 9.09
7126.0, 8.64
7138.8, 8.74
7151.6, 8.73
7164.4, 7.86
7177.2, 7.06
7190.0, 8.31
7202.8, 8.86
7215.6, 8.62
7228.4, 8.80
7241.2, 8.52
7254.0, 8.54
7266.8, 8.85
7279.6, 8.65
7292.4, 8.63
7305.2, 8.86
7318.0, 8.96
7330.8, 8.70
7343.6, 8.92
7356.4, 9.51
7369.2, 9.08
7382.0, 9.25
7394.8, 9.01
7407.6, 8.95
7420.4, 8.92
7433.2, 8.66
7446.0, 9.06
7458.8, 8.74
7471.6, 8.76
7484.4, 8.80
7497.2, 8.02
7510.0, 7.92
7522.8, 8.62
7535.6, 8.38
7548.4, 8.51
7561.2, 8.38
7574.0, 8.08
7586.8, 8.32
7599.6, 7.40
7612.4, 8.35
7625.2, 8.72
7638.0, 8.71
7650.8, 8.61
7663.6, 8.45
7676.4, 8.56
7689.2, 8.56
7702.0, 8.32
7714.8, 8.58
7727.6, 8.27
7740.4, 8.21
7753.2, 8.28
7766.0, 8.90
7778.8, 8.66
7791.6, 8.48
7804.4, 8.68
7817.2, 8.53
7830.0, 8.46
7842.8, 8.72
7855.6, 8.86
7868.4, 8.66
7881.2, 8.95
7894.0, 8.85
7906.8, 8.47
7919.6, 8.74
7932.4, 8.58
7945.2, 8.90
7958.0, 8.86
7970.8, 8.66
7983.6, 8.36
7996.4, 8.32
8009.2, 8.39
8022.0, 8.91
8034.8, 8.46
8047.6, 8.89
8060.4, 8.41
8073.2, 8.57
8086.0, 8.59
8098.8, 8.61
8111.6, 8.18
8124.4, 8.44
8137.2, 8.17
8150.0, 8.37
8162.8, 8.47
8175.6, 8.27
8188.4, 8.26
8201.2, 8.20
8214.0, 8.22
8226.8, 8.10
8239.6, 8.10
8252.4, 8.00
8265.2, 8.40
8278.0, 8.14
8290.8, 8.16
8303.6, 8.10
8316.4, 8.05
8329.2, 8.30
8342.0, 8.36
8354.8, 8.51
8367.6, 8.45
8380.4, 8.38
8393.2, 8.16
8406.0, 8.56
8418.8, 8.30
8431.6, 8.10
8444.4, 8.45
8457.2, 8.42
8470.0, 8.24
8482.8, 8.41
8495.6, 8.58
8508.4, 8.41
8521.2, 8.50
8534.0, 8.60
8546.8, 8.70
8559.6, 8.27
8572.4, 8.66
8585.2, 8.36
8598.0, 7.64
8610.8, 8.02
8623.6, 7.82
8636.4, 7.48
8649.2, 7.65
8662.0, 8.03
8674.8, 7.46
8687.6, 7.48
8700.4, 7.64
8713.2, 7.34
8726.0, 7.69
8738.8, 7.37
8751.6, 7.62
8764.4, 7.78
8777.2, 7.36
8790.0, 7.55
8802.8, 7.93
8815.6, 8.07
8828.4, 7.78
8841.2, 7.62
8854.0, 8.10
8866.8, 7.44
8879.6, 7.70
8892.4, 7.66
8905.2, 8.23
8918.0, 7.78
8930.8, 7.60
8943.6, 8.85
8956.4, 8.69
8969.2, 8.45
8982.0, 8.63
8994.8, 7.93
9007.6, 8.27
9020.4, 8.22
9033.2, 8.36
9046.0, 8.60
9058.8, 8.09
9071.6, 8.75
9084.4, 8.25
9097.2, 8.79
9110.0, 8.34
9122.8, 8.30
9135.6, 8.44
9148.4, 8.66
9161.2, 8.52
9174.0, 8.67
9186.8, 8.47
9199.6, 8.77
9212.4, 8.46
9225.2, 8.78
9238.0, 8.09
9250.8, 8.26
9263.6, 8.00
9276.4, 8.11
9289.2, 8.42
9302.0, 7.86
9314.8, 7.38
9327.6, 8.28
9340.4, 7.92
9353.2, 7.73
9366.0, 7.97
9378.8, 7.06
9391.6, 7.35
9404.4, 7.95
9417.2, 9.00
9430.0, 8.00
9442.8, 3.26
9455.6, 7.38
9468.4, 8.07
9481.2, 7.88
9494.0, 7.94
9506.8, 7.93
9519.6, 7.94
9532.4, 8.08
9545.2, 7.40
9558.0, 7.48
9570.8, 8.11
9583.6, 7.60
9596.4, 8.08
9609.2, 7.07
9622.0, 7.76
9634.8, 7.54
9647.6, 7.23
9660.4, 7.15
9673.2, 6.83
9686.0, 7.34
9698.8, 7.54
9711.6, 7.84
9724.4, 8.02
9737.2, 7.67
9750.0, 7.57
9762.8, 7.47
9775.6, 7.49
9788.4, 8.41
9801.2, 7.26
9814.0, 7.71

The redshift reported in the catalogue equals 0.22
